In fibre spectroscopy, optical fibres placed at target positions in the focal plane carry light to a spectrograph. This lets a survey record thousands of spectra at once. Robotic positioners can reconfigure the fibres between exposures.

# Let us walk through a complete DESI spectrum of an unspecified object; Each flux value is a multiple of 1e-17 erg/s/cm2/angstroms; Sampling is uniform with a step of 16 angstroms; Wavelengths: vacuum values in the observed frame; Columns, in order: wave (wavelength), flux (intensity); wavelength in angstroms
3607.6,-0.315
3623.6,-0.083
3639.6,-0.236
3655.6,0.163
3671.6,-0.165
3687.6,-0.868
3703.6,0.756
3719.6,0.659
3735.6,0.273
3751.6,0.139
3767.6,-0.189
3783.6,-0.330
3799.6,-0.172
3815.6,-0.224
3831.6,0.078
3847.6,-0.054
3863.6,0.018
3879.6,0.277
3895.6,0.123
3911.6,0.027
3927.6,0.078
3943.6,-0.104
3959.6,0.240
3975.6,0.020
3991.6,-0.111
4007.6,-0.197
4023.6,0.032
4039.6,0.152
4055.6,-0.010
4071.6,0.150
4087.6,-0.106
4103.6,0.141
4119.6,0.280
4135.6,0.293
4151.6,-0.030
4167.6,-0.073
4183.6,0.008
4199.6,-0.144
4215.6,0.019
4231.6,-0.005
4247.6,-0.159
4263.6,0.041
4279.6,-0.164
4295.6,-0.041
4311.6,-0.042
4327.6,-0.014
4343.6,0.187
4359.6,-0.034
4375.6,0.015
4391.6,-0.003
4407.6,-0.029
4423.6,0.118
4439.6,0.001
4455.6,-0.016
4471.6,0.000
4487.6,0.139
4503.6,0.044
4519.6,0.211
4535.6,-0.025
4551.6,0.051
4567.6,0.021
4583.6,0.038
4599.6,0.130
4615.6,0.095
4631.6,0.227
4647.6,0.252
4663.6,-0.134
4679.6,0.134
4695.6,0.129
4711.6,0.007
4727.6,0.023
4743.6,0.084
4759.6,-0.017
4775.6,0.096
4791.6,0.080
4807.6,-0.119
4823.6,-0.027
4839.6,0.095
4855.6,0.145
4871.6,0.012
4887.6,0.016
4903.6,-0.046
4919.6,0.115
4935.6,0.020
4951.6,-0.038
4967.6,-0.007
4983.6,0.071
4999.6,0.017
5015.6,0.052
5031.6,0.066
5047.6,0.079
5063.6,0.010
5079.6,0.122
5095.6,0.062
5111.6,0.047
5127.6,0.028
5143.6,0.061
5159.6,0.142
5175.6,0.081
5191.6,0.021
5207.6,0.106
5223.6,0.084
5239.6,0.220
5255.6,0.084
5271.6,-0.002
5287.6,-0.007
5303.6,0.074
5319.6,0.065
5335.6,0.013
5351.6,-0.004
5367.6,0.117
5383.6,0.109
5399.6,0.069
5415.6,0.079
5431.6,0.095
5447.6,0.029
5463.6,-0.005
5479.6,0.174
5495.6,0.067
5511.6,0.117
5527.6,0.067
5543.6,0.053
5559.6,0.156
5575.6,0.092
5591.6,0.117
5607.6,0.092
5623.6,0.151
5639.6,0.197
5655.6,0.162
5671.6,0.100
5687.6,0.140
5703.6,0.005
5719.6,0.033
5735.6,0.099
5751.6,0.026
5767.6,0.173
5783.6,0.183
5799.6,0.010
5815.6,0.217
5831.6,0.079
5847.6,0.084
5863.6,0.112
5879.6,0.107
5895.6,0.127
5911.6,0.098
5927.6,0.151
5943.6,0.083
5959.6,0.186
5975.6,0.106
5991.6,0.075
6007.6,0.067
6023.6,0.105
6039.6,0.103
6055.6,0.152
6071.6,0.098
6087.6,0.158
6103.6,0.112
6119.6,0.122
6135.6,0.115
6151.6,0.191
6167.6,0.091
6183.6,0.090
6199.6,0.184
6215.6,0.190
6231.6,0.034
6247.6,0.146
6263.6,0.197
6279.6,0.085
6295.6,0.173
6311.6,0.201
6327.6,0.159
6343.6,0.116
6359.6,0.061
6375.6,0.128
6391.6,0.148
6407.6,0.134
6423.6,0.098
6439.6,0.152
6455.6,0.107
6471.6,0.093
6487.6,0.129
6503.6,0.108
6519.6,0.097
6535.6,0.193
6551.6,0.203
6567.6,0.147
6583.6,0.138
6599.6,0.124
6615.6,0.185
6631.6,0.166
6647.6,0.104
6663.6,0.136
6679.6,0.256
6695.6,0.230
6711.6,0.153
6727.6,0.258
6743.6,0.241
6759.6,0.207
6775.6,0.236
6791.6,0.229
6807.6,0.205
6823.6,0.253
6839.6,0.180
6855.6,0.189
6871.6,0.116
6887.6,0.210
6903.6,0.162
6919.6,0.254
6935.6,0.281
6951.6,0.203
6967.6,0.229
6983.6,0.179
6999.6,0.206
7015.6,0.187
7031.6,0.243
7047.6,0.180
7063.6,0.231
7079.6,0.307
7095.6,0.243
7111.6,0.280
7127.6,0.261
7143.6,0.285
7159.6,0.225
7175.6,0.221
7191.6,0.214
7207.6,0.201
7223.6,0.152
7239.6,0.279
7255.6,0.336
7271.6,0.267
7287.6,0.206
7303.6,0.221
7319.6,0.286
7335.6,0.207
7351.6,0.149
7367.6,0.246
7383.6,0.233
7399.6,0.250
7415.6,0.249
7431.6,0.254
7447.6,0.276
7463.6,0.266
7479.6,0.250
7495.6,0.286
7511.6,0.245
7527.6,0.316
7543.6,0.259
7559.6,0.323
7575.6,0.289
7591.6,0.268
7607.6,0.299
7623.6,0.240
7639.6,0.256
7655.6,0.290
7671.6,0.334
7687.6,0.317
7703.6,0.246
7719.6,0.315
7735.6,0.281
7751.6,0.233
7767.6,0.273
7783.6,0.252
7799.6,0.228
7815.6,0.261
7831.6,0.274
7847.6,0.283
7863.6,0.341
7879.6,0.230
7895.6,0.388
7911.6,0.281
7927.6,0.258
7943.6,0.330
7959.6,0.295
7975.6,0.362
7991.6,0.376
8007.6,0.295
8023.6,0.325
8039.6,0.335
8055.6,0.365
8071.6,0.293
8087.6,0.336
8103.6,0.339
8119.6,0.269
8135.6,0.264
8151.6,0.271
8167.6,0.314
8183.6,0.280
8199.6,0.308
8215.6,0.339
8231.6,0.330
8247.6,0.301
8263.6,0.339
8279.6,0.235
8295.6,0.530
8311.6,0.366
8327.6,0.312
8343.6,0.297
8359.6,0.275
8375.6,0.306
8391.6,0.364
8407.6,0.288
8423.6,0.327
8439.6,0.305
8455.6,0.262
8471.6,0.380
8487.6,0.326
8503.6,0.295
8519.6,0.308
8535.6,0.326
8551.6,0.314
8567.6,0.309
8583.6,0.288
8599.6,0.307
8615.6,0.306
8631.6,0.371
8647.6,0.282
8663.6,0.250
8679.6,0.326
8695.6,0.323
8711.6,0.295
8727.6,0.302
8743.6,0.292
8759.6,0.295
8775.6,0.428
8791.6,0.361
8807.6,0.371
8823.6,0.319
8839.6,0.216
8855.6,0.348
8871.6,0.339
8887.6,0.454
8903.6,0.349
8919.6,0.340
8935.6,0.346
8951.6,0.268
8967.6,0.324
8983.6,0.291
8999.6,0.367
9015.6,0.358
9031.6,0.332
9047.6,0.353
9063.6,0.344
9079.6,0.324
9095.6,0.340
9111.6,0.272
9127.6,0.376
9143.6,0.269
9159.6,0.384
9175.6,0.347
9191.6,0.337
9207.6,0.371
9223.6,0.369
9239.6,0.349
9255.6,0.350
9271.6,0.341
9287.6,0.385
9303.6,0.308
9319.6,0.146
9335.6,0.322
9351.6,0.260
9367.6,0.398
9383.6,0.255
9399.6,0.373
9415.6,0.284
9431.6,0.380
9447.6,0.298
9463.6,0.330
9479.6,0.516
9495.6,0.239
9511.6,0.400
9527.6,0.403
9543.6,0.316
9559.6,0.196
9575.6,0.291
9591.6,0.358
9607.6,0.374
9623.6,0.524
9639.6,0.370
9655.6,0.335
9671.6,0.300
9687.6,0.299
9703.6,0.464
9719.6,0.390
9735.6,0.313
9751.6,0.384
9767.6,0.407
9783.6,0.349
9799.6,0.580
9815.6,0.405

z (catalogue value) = 0.68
